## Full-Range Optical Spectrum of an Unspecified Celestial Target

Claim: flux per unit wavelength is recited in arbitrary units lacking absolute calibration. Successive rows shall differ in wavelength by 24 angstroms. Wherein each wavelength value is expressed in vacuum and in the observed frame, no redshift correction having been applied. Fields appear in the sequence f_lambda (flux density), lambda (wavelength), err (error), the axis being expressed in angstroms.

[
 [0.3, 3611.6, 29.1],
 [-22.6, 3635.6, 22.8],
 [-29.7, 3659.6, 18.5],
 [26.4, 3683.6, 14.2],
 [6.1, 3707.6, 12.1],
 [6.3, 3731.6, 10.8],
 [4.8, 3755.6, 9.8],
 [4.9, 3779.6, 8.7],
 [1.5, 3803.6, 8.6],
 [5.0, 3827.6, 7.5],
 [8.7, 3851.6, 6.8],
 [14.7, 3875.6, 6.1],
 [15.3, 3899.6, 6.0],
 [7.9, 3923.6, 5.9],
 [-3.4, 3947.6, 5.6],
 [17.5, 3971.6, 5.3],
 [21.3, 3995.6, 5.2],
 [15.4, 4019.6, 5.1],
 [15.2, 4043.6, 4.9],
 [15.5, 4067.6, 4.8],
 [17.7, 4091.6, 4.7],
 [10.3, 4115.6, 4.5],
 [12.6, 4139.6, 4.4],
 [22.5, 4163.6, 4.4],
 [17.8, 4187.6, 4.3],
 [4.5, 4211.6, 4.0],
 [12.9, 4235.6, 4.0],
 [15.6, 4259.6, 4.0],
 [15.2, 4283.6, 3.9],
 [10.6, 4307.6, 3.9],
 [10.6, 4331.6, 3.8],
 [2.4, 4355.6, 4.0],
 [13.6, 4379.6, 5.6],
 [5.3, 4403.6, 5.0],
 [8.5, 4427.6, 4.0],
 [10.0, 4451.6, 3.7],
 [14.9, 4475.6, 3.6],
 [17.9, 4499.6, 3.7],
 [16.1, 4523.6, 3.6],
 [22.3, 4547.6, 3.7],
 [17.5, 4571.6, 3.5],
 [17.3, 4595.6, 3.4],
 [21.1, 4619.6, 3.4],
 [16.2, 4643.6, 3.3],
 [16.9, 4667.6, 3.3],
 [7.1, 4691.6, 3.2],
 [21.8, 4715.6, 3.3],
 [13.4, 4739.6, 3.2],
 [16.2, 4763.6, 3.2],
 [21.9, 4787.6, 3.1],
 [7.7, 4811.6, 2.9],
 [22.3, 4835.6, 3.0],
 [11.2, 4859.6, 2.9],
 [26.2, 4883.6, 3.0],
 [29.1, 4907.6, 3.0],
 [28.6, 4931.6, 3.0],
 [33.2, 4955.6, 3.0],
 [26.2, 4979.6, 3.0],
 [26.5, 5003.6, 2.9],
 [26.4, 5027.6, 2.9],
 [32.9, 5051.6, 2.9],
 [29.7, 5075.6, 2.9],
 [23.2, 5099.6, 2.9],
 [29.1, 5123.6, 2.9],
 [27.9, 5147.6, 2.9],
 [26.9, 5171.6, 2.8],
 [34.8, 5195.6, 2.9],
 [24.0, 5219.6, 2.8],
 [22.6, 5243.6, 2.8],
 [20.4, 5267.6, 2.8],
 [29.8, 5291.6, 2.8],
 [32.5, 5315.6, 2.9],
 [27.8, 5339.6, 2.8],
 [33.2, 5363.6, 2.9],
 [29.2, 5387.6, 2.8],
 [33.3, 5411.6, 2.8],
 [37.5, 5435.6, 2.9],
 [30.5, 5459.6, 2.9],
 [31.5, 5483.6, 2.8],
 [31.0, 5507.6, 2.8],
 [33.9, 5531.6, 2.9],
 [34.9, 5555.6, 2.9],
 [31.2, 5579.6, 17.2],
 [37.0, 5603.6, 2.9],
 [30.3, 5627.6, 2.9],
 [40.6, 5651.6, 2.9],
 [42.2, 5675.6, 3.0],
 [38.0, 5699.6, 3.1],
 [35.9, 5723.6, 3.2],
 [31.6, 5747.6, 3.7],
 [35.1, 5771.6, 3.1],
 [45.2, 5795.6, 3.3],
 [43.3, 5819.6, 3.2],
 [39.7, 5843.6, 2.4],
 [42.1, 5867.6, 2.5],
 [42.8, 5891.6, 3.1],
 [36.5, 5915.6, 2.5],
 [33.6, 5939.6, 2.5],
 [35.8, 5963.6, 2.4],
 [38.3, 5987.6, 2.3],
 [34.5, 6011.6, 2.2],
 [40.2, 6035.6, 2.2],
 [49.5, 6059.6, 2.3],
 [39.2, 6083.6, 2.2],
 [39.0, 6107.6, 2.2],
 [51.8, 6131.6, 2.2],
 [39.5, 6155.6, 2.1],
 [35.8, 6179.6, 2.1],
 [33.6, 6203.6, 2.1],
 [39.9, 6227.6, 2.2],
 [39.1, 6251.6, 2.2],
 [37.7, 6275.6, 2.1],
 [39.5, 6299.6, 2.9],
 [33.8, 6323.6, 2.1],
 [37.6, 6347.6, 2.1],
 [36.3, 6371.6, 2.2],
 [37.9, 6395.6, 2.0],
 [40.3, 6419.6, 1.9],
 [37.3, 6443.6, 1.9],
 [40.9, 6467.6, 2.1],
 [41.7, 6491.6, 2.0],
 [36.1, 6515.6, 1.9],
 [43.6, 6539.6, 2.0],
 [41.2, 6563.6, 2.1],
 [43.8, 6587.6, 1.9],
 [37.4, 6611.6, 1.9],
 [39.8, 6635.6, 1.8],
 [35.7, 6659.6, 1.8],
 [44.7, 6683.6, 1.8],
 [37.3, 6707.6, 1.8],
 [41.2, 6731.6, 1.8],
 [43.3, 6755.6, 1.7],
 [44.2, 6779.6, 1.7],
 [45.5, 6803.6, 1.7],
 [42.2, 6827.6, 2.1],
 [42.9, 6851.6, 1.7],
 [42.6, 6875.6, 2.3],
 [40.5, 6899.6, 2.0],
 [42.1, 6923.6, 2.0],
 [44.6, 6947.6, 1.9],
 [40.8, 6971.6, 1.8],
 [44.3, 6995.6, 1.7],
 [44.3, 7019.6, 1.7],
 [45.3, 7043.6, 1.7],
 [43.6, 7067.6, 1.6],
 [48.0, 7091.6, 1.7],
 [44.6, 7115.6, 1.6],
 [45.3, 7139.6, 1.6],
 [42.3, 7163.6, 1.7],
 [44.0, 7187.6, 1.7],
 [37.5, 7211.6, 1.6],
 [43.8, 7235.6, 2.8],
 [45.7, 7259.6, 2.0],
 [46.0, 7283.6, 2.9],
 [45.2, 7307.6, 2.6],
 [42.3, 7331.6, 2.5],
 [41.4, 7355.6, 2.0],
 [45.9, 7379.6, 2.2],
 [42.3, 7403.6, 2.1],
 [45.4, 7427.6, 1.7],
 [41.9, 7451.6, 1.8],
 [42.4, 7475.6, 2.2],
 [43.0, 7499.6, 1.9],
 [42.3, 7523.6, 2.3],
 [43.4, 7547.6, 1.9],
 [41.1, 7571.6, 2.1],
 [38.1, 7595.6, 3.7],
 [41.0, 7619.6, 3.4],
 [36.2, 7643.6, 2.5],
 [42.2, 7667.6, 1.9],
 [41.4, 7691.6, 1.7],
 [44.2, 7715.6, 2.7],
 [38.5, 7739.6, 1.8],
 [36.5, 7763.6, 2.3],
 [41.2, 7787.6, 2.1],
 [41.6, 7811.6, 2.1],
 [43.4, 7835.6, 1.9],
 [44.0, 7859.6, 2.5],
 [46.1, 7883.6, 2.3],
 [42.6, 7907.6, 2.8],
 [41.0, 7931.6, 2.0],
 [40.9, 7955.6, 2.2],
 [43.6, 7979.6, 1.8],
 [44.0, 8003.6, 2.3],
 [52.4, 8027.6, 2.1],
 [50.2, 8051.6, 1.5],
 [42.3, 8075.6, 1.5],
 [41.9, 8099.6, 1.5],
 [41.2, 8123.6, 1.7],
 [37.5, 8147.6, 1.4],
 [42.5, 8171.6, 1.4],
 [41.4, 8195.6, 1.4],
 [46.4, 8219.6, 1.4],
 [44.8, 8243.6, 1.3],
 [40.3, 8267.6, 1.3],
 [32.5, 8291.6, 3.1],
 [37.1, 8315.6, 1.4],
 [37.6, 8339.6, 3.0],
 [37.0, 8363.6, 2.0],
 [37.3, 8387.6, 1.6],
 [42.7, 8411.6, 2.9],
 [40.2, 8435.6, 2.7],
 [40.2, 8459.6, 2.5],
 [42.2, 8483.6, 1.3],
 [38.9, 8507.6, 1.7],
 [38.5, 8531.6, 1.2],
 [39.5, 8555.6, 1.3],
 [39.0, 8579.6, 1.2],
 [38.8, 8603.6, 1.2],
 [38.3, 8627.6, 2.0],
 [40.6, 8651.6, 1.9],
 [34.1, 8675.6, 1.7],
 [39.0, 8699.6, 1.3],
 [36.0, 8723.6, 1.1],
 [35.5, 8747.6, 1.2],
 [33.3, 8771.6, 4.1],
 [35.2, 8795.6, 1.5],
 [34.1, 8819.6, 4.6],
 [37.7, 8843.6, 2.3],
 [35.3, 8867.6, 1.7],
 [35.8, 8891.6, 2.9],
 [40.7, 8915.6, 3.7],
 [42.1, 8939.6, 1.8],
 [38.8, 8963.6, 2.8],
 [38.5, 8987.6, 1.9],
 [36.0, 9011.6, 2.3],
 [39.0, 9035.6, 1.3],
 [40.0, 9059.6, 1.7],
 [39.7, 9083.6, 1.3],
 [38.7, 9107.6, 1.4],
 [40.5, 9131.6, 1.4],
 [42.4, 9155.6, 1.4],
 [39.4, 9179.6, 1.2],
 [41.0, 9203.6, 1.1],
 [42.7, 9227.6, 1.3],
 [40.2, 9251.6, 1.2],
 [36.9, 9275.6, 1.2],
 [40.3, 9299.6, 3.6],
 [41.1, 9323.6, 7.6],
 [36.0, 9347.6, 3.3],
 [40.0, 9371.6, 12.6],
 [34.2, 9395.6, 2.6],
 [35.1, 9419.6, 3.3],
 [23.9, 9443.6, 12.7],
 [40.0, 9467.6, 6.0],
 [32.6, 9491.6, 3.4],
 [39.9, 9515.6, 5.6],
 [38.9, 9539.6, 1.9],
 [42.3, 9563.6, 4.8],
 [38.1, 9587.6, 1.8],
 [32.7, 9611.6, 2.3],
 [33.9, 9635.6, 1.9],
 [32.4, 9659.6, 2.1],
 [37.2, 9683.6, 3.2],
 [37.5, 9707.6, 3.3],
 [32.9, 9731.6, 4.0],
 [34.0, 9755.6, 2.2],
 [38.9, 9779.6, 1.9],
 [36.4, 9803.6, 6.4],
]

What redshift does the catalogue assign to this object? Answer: 0.22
